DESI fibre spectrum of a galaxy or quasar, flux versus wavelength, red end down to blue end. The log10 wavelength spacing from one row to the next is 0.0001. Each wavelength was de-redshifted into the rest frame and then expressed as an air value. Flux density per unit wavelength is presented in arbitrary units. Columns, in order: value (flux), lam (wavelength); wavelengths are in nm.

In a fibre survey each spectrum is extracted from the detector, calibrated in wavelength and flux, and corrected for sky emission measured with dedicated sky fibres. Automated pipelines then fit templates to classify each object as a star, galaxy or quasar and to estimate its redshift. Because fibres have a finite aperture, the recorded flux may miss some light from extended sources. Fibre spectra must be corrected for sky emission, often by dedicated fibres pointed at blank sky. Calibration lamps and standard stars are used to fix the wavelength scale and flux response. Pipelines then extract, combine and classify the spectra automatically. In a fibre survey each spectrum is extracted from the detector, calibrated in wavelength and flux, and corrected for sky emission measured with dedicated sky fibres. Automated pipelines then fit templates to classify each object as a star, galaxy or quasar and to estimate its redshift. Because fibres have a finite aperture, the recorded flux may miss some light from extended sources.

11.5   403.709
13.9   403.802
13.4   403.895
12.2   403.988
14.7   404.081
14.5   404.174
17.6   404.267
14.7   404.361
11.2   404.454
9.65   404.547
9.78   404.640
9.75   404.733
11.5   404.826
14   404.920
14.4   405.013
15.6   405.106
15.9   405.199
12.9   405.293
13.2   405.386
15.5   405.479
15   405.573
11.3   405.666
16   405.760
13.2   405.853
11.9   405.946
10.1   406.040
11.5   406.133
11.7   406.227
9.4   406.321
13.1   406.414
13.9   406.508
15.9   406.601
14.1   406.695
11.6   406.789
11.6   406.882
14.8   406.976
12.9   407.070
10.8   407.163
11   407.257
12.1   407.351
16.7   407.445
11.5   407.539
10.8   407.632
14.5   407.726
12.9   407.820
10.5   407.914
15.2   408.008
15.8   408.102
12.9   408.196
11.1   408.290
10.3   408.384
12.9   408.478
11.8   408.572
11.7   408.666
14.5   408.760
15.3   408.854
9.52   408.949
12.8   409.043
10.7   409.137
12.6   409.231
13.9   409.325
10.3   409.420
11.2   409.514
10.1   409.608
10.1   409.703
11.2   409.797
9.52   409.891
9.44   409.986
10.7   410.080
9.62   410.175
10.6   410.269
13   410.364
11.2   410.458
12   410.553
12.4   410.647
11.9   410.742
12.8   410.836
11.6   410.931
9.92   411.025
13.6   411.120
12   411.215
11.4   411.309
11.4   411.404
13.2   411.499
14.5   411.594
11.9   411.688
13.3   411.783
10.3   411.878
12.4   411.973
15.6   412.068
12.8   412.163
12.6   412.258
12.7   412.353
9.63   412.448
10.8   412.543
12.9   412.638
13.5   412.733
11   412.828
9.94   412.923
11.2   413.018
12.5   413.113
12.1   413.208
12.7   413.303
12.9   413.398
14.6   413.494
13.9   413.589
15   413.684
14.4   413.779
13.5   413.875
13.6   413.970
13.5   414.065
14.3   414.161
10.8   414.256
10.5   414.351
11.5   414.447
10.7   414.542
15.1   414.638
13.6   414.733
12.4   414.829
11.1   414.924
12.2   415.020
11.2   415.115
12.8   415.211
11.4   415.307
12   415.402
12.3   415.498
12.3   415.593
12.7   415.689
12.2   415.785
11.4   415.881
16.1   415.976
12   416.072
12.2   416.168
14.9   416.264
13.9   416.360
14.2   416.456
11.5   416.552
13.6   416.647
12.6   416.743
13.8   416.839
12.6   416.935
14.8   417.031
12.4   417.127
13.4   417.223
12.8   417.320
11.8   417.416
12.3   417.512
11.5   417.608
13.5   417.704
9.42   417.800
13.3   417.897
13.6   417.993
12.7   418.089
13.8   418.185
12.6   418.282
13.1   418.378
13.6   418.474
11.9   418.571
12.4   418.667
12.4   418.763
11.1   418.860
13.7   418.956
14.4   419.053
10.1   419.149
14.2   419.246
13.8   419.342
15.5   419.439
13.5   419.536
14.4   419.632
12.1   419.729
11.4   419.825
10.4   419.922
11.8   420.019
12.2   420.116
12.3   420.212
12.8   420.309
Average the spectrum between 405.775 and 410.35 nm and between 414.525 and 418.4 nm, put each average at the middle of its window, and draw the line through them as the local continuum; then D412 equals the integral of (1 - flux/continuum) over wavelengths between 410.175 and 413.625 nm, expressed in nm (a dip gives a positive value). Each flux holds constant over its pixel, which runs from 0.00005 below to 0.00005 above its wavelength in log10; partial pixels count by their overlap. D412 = 0.06 nm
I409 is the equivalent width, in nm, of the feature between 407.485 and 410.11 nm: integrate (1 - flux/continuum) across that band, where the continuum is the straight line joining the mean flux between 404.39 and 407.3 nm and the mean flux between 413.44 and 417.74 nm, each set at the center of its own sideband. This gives 0.17 nm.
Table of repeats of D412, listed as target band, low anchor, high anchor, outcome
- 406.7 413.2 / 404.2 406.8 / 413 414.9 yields 0.464 nm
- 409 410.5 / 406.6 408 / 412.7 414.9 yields 0.198 nm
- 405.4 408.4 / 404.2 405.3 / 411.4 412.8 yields 0.024 nm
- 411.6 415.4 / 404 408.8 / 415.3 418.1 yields 0.100 nm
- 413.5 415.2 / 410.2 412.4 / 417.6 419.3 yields -0.052 nm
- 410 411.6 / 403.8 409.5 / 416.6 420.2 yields 0.132 nm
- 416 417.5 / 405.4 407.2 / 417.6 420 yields -0.042 nm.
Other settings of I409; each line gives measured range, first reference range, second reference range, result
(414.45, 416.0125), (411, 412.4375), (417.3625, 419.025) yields 0.011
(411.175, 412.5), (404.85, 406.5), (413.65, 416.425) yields 0.051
